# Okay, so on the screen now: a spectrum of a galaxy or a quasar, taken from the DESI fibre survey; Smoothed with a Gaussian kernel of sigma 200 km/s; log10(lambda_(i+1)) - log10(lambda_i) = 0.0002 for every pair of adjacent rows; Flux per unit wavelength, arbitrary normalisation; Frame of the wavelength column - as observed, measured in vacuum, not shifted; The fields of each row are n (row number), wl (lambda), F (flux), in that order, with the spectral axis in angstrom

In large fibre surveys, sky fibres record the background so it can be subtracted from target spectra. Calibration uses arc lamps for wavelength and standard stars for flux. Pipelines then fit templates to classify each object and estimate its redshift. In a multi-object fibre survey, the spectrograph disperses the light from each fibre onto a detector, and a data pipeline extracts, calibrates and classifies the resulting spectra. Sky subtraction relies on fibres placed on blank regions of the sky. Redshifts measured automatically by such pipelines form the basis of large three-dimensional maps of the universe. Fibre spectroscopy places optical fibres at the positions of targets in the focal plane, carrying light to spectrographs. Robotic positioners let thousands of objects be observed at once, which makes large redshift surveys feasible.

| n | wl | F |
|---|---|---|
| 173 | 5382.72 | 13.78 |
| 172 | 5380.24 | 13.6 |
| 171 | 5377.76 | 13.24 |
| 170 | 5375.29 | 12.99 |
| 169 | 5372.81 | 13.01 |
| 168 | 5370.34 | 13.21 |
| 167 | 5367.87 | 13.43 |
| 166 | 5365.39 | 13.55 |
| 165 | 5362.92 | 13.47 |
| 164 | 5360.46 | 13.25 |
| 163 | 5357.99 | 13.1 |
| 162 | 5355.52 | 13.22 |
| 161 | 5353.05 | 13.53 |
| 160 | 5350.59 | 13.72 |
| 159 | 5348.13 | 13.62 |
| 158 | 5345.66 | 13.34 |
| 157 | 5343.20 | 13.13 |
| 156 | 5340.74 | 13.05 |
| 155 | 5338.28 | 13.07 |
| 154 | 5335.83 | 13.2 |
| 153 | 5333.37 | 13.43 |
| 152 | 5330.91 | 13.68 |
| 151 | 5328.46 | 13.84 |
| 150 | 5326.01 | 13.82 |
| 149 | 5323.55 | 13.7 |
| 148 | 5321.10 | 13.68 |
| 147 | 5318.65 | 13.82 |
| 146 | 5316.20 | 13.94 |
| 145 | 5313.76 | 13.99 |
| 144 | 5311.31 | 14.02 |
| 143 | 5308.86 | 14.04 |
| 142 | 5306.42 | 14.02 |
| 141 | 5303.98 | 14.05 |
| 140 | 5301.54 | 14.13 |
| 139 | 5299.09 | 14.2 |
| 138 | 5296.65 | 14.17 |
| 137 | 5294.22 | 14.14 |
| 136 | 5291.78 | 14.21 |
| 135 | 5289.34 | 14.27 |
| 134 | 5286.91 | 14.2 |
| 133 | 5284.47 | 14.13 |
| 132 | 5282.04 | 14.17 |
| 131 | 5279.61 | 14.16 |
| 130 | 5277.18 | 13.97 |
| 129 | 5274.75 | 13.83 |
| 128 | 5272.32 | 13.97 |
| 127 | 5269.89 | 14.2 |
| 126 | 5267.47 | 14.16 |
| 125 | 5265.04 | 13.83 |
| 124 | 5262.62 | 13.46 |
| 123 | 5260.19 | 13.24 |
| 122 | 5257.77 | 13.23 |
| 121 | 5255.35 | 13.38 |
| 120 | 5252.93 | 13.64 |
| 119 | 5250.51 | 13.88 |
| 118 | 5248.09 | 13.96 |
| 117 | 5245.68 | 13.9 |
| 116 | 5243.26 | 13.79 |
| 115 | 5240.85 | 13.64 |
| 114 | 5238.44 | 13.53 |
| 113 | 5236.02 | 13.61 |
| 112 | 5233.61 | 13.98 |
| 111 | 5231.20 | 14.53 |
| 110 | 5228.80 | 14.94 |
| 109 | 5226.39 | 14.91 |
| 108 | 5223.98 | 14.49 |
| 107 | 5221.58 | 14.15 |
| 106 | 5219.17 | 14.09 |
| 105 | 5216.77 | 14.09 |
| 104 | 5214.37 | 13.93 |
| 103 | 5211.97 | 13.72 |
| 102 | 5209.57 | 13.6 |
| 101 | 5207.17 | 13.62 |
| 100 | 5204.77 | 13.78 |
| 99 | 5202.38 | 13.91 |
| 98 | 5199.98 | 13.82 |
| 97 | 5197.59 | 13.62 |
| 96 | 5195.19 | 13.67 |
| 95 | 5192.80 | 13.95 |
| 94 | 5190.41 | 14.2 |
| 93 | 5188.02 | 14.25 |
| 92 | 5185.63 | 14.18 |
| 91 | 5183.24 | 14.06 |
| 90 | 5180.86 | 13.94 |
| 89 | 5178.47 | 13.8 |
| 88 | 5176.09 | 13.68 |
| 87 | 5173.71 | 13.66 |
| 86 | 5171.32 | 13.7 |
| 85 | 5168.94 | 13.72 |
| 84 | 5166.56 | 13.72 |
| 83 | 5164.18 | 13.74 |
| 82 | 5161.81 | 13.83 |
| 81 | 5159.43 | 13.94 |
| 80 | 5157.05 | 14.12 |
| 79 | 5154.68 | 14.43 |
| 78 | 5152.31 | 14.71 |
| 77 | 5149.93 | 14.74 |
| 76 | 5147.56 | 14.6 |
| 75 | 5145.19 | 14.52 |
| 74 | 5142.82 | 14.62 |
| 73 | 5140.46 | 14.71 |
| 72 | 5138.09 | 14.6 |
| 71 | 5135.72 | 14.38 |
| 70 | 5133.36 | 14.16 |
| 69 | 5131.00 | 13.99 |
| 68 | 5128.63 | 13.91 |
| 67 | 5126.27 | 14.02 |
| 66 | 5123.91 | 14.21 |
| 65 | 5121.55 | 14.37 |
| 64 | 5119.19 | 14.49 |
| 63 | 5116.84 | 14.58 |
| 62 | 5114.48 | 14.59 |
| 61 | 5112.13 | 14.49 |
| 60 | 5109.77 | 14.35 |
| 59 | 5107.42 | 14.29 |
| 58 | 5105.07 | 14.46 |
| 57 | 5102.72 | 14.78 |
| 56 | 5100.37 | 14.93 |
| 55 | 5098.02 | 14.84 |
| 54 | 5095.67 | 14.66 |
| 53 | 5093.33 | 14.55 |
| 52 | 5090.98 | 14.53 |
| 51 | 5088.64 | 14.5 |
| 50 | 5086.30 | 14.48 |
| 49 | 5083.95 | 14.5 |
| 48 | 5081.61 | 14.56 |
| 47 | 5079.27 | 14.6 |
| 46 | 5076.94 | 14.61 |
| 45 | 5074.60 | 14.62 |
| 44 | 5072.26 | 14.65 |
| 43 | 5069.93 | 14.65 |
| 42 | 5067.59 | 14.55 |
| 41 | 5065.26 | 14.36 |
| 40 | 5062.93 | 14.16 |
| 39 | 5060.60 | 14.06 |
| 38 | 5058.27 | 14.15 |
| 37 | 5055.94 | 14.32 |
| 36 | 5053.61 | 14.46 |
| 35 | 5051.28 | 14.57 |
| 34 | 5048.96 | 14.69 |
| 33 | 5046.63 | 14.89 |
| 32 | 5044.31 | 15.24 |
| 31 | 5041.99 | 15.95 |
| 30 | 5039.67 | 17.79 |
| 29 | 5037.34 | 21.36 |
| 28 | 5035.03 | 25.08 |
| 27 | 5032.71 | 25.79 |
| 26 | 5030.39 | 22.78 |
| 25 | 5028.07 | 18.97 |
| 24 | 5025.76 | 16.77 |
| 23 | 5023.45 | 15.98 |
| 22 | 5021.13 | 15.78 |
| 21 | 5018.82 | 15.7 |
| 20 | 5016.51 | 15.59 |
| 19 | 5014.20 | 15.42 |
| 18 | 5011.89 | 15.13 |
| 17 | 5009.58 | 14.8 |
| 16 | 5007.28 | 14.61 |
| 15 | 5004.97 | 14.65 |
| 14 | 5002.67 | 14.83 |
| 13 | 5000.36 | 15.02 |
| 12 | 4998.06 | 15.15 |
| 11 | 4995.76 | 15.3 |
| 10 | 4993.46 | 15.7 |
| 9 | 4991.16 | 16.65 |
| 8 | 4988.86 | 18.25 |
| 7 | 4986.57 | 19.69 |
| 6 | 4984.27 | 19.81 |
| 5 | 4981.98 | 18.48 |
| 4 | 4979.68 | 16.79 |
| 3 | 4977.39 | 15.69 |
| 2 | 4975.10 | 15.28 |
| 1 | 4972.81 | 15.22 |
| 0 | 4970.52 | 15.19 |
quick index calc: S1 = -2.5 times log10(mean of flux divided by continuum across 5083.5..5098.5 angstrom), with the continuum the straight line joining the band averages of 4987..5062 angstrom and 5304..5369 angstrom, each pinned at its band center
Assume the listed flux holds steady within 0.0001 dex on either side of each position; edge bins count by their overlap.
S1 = 0.10 mag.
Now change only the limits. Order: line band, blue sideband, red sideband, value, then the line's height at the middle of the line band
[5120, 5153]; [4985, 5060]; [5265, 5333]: 0.09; 15.6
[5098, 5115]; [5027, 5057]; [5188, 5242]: 0.14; 16.6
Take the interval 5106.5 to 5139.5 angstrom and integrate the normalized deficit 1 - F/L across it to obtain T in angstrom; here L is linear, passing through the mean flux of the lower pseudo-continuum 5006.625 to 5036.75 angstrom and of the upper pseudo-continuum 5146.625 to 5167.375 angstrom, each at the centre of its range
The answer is 1.8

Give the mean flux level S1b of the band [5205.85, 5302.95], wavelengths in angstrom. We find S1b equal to 14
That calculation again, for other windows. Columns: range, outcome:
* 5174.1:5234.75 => 14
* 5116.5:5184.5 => 14.2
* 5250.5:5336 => 13.9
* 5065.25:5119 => 14.6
